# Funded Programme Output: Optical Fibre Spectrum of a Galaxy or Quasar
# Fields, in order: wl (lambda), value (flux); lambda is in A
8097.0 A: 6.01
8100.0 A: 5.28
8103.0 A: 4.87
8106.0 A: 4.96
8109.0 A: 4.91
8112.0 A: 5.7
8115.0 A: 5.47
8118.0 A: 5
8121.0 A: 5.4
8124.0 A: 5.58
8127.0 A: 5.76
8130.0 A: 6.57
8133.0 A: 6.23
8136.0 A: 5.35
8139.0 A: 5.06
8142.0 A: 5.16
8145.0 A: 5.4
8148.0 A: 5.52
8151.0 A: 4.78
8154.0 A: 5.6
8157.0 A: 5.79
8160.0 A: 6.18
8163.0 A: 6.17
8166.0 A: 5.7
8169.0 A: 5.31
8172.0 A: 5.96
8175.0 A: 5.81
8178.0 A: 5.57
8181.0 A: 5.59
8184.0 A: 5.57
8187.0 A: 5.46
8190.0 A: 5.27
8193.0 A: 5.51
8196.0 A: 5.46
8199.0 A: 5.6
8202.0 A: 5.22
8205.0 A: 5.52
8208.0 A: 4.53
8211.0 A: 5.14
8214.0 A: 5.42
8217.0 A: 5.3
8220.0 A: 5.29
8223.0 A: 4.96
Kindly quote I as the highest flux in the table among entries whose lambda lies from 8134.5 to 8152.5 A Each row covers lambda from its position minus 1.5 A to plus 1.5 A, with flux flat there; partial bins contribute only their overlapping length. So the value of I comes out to 5.52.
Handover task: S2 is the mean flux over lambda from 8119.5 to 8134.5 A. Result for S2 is 5.91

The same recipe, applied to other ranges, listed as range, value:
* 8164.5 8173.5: 5.66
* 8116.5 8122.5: 5.2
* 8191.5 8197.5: 5.48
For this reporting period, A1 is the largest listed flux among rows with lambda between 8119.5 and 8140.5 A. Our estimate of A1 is 6.57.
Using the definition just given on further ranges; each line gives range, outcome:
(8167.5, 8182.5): 5.96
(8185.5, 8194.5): 5.51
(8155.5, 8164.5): 6.18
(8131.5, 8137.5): 6.23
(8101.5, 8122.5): 5.7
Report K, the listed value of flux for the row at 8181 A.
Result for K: 5.59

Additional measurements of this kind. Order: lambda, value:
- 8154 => 5.6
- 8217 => 5.3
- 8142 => 5.16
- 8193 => 5.51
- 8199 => 5.6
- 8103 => 4.87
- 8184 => 5.57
